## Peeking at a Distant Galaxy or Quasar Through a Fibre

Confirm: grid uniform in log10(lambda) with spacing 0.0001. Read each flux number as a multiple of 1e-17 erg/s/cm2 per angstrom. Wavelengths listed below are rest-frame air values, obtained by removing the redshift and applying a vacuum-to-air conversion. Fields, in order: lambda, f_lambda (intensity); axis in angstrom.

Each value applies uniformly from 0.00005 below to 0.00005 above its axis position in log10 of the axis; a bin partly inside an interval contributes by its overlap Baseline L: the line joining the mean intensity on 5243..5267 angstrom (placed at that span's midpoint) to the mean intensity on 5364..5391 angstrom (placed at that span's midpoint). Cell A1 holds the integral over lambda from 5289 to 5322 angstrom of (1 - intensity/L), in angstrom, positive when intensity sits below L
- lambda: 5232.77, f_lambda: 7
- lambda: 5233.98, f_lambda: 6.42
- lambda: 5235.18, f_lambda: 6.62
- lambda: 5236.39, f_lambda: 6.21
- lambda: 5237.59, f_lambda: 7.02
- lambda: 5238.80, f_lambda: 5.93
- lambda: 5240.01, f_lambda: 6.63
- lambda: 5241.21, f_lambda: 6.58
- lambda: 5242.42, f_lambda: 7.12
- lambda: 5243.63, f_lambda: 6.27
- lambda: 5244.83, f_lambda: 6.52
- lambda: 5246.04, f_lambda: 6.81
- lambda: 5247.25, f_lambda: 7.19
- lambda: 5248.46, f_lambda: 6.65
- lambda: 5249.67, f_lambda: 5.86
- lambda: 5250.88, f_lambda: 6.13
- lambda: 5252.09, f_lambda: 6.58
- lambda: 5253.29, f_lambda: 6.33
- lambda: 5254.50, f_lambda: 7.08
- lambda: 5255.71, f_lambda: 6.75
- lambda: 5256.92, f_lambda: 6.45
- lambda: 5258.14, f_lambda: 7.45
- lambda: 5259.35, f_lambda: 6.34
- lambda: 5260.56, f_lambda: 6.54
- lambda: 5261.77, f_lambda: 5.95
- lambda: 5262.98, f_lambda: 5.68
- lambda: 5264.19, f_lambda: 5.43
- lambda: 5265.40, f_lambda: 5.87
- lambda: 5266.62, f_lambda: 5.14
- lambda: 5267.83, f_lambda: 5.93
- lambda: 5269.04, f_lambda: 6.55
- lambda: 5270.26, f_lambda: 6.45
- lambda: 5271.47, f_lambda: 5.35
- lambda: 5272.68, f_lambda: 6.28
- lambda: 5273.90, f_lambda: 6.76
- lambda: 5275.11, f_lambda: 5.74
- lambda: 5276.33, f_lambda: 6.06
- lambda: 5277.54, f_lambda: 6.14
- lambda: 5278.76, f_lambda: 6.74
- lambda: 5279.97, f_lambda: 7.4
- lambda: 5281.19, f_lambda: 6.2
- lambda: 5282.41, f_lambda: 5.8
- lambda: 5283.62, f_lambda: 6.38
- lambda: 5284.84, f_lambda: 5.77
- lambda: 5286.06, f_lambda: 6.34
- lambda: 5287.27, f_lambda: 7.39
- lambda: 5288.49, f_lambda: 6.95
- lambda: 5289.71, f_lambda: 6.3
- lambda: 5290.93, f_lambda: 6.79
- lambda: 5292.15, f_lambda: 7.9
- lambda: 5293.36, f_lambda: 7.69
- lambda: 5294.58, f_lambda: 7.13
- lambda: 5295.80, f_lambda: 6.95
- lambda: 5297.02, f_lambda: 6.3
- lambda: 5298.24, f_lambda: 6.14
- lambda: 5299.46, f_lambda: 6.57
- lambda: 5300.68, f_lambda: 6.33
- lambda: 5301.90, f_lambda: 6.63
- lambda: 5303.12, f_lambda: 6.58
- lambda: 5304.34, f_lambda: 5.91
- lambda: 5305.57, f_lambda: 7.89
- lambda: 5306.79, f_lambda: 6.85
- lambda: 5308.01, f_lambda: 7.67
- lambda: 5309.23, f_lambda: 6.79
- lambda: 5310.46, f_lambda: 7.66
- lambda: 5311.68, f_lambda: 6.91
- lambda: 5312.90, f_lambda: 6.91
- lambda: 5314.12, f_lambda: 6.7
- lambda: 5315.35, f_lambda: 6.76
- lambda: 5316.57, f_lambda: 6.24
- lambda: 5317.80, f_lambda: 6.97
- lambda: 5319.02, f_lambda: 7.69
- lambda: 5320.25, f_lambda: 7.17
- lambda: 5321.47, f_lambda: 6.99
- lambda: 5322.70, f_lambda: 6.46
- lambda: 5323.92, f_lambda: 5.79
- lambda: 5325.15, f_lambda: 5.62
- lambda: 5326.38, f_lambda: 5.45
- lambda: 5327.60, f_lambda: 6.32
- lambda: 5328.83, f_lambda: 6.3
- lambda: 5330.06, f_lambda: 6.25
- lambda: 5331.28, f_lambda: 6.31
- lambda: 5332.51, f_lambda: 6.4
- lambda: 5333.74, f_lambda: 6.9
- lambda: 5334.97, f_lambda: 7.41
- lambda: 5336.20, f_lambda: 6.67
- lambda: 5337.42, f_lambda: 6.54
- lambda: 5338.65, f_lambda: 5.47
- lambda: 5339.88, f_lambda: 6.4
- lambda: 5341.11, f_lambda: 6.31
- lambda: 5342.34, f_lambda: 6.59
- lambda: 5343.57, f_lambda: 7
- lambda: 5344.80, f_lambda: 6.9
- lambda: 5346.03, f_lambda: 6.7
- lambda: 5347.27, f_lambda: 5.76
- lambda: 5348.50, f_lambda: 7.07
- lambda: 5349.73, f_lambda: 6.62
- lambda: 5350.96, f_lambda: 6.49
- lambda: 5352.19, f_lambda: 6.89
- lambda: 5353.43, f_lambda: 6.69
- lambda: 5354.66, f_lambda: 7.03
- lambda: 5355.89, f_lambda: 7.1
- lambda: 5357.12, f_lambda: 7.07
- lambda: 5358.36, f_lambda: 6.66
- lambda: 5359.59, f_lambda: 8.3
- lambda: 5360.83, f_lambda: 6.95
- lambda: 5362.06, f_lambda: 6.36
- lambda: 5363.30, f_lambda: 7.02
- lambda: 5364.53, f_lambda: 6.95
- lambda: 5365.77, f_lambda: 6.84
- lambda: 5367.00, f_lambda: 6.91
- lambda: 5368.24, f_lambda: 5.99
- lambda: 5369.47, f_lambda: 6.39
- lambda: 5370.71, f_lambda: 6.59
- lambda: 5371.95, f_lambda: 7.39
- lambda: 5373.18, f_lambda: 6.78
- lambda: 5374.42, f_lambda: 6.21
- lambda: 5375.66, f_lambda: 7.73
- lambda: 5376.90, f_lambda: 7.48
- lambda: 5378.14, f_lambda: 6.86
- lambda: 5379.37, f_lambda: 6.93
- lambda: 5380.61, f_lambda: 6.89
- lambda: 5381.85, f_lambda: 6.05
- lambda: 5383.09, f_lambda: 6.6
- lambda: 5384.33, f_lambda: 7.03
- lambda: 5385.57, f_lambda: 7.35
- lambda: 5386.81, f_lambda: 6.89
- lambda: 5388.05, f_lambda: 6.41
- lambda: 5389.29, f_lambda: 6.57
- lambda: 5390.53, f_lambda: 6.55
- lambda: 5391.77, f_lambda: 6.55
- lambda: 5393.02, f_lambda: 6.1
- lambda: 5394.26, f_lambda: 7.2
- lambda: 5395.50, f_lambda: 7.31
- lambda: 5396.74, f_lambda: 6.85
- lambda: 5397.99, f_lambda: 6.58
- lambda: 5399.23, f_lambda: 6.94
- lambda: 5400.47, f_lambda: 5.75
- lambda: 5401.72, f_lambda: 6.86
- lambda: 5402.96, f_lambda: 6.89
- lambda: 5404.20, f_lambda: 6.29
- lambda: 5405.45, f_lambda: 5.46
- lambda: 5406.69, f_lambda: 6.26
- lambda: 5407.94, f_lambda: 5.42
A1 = -1.8 angstrom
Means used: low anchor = 6.36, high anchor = 6.79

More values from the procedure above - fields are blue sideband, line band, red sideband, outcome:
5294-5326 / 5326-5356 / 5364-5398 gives 1.0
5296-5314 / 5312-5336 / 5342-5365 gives 0.9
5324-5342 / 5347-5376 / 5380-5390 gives -1.3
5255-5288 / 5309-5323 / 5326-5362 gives -1.0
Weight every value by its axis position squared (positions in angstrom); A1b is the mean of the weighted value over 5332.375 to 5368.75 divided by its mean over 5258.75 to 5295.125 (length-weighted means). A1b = 1.09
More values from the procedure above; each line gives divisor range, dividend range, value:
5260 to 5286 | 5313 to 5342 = 1.09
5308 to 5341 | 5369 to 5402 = 1.05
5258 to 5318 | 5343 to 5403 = 1.07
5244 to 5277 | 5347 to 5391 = 1.13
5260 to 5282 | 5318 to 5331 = 1.07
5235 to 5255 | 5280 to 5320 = 1.06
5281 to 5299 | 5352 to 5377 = 1.06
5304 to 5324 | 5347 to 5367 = 1.01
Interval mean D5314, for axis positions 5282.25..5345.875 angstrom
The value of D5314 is 6.66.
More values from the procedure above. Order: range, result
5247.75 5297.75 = 6.43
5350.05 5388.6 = 6.86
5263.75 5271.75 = 5.84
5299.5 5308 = 6.76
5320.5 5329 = 6.17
